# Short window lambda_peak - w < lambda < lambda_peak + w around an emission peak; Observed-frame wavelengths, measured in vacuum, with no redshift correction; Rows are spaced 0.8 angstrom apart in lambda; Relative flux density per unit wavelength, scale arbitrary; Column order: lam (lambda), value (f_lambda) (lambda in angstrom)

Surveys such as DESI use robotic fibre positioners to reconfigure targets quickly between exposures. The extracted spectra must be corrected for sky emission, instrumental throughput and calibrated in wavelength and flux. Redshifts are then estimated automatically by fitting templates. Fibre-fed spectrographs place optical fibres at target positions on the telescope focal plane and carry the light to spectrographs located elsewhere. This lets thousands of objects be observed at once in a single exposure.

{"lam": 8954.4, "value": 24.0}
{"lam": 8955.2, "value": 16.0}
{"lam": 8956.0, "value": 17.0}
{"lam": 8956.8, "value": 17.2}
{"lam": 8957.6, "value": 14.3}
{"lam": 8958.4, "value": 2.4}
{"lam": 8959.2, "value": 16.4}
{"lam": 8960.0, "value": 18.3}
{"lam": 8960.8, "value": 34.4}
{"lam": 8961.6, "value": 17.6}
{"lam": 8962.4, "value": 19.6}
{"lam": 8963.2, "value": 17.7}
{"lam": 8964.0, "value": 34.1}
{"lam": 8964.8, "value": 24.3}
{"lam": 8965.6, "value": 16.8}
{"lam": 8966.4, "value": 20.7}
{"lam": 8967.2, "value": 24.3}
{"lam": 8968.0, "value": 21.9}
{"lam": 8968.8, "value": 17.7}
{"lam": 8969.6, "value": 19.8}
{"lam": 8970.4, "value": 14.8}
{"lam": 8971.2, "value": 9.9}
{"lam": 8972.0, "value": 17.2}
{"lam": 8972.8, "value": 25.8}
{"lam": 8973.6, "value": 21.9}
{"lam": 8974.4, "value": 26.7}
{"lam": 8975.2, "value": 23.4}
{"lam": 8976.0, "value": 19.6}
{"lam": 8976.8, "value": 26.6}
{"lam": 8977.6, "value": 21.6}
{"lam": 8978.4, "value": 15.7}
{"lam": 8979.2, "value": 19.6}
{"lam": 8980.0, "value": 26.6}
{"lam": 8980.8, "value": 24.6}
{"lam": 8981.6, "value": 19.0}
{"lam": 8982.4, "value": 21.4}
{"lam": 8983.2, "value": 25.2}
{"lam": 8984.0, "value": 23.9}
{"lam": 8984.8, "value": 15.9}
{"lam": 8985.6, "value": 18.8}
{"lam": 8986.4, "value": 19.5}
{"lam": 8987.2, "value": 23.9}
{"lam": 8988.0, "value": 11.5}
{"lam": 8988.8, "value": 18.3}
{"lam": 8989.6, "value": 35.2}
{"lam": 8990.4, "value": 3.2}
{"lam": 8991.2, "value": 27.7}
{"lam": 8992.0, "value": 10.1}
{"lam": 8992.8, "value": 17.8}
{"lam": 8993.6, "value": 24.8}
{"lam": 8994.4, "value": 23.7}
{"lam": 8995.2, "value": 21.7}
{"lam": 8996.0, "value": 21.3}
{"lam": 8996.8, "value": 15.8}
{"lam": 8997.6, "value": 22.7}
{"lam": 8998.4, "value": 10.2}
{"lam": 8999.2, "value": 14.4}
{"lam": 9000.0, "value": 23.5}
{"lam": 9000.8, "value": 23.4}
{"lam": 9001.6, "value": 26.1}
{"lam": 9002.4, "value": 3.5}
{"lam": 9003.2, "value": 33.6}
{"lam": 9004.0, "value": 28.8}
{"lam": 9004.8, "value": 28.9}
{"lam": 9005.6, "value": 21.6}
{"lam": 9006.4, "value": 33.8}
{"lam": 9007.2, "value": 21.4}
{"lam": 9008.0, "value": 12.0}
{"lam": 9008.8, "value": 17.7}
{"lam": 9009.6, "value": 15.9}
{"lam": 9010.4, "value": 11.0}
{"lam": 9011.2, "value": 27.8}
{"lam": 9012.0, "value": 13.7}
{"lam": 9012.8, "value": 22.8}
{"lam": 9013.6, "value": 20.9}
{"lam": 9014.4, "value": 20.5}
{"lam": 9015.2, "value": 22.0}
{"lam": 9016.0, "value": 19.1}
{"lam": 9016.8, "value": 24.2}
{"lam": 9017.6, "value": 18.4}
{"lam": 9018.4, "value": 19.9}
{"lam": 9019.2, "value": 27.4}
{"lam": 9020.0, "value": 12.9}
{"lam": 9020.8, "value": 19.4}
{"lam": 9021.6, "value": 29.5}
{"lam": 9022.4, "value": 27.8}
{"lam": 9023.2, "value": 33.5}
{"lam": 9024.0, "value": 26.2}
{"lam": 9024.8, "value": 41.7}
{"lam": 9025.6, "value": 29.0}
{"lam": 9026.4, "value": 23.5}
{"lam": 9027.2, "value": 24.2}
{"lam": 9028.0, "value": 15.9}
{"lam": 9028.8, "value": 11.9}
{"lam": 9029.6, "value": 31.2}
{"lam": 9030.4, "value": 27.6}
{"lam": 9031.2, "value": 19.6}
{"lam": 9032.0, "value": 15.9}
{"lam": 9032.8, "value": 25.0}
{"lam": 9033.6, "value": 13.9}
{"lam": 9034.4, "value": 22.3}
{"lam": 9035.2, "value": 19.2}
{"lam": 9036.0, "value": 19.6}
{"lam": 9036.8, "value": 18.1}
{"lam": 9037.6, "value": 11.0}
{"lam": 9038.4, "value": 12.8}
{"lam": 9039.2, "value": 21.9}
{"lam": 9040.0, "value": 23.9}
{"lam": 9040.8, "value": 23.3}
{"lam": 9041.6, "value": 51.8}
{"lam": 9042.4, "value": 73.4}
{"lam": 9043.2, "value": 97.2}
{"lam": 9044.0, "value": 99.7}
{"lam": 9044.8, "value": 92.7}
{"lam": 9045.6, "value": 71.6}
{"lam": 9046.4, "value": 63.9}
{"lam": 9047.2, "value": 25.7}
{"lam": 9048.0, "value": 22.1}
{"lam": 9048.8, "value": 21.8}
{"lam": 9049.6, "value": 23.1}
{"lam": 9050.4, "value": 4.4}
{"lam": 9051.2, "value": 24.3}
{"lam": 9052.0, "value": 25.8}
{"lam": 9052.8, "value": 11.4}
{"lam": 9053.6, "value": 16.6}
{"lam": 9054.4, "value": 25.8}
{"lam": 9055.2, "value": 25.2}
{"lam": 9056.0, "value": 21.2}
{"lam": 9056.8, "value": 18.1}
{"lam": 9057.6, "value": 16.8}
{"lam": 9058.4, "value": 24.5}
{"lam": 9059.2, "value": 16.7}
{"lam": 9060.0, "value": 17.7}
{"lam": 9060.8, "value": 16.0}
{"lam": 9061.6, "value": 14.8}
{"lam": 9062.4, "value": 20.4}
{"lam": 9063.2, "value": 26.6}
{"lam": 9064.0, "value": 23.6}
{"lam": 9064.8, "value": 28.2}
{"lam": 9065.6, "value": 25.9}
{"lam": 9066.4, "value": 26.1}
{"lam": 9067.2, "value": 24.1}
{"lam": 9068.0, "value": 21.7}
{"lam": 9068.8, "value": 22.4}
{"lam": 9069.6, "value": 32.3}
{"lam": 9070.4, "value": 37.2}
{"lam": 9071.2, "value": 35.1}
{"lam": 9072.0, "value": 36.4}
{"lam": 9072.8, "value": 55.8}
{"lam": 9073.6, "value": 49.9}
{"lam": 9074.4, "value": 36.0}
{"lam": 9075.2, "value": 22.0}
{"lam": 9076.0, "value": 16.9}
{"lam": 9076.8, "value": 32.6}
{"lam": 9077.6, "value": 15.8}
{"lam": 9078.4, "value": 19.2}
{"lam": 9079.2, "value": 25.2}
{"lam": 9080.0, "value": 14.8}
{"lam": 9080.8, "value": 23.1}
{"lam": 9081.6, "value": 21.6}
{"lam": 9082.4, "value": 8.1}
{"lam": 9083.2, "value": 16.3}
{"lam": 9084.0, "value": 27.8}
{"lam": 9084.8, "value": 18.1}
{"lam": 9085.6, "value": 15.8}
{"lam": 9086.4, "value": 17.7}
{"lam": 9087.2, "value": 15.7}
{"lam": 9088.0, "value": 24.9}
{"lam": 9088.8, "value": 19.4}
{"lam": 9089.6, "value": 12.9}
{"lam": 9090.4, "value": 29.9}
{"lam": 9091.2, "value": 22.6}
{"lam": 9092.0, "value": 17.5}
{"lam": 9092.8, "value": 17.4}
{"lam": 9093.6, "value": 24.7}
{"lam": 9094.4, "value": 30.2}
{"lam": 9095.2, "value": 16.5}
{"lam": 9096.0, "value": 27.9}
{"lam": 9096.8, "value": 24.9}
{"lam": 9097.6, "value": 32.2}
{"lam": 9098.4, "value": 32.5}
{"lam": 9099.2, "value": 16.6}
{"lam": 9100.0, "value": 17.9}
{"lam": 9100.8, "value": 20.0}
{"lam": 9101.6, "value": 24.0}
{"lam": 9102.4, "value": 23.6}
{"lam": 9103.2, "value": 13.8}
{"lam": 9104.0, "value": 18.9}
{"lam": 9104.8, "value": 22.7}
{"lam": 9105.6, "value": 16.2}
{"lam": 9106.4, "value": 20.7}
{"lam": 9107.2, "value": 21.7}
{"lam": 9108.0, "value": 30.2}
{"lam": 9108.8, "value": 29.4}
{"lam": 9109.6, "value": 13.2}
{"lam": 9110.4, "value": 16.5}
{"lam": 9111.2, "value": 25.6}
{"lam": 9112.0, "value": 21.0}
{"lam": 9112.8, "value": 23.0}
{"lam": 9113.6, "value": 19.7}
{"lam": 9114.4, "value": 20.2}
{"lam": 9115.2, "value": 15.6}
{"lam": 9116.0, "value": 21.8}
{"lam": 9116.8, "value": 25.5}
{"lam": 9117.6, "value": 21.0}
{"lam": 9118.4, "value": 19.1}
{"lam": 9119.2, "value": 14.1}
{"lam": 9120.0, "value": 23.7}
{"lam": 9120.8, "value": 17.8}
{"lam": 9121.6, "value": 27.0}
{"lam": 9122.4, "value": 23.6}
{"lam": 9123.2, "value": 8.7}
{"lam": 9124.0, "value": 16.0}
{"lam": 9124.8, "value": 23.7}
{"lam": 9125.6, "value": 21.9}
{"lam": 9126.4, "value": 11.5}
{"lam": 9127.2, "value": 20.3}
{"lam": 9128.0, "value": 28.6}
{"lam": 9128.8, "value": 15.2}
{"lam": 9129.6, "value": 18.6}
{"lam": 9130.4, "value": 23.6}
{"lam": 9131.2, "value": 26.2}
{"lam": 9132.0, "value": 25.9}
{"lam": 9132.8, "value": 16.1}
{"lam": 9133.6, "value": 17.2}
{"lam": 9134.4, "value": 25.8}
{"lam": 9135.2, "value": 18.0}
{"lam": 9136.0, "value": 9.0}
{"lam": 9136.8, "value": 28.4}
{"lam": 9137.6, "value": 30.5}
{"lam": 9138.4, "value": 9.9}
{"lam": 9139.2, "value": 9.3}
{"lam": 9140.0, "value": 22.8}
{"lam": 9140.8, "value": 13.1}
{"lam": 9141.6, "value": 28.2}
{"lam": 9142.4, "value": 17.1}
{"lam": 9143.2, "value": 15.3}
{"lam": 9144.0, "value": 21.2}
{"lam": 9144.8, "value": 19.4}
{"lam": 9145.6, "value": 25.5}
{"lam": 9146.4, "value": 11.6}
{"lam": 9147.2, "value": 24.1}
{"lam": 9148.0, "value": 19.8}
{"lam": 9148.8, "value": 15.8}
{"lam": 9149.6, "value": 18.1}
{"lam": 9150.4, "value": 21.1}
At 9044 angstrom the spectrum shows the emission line H-alpha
